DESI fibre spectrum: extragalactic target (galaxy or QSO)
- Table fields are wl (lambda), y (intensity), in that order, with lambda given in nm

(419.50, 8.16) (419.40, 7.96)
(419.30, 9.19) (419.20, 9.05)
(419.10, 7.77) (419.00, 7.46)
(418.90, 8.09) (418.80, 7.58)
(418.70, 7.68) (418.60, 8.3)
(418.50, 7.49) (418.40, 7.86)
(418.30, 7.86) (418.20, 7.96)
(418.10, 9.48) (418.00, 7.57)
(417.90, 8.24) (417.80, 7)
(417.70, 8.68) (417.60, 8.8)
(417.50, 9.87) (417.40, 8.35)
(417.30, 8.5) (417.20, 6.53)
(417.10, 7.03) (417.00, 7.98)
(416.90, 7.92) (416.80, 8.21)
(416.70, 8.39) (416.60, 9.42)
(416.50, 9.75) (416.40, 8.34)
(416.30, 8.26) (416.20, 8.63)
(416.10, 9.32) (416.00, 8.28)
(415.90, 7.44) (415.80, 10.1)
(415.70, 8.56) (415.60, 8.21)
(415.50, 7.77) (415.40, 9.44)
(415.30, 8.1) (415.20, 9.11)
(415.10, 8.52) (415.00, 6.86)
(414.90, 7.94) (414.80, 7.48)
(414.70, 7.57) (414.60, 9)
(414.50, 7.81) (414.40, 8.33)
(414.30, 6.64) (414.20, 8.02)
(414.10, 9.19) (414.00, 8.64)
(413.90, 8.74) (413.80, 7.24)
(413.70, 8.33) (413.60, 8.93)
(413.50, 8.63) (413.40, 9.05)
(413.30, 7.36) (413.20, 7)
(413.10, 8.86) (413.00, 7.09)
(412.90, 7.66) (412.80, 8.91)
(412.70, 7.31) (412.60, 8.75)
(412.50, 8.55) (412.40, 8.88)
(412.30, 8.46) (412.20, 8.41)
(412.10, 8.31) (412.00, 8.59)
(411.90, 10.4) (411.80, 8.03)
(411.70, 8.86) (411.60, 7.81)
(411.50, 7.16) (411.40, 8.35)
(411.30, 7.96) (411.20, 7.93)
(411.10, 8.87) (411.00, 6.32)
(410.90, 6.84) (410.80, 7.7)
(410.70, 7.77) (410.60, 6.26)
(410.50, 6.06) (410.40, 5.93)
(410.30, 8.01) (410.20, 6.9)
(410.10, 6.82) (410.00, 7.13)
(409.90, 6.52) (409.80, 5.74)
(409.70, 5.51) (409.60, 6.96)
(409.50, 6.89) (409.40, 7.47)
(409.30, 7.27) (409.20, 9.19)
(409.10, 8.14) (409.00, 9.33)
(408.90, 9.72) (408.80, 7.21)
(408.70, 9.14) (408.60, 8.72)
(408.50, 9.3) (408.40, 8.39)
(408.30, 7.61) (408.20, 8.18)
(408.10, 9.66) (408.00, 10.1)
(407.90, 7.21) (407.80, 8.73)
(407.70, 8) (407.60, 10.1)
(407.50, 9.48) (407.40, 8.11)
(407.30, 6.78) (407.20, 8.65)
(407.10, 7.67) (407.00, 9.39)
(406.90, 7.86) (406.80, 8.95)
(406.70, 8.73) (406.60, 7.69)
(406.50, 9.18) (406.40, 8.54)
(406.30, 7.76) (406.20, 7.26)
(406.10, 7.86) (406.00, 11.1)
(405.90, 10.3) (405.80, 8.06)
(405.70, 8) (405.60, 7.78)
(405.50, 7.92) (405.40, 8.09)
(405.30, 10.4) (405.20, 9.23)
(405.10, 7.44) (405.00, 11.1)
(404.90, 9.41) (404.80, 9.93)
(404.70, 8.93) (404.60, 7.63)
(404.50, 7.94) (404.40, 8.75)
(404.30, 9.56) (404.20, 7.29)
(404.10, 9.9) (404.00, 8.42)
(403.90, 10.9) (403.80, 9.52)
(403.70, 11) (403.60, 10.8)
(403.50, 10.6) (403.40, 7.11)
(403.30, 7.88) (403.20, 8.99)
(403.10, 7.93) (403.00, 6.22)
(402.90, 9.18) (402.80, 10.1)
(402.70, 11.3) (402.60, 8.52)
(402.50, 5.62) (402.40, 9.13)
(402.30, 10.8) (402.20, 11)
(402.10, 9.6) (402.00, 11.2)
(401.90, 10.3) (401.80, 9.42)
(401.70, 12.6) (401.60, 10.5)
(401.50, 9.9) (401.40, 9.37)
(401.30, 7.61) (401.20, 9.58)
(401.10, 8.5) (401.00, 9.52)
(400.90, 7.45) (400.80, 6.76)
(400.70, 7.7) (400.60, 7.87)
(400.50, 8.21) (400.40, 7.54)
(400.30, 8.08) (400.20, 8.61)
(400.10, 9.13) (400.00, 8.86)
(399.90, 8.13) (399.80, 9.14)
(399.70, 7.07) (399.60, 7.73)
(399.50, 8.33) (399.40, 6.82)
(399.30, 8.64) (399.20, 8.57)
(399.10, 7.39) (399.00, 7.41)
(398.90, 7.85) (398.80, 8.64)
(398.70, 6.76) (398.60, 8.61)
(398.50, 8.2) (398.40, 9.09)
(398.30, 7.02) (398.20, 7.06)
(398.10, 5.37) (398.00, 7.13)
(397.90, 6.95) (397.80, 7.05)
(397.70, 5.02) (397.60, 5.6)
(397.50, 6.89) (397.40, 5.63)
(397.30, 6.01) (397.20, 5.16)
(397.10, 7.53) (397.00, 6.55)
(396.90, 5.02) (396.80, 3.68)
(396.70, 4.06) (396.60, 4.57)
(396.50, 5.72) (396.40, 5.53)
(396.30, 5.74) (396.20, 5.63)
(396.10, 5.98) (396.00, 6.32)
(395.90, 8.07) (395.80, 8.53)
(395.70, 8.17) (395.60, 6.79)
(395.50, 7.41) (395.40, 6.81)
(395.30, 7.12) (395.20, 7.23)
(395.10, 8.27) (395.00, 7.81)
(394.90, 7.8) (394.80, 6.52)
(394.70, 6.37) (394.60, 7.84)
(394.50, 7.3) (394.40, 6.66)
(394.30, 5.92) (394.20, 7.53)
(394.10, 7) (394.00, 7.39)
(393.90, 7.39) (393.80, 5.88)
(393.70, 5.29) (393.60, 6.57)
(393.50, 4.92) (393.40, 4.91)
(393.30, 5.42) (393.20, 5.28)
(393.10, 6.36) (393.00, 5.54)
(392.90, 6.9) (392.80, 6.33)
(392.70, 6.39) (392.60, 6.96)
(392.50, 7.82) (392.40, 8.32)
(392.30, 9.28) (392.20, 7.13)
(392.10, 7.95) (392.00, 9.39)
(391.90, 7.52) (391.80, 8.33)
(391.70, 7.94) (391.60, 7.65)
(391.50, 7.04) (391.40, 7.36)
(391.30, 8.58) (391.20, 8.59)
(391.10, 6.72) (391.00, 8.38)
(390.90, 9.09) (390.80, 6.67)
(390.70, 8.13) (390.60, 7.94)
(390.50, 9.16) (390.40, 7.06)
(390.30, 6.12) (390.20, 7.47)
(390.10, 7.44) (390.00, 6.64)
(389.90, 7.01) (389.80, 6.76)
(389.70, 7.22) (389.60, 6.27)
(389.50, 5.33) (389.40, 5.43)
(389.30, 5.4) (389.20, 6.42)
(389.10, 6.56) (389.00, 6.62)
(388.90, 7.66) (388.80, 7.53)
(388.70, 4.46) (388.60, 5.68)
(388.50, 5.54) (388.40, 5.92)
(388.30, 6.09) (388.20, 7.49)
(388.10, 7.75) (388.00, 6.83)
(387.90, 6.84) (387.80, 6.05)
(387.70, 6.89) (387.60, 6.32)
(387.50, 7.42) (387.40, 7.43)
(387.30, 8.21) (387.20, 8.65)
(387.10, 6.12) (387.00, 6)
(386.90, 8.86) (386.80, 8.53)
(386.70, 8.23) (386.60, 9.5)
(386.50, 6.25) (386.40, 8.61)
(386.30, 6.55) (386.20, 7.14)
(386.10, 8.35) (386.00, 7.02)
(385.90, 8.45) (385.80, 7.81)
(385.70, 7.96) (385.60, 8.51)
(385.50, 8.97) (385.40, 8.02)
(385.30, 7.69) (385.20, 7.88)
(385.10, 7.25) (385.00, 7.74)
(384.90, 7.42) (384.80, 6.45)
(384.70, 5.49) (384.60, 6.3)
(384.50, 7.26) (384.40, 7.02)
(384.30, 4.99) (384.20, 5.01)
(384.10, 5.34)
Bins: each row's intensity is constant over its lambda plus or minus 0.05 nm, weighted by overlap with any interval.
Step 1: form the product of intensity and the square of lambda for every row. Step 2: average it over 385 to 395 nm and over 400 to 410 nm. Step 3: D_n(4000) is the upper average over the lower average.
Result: 1.31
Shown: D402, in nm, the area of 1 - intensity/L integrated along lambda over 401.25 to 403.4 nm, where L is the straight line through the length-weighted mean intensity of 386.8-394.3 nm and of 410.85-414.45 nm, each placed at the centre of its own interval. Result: -0.49 nm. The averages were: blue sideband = 6.98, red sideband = 8.18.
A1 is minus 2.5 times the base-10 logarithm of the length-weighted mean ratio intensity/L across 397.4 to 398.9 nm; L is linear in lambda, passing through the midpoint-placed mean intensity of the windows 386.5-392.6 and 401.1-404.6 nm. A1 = 0.213 mag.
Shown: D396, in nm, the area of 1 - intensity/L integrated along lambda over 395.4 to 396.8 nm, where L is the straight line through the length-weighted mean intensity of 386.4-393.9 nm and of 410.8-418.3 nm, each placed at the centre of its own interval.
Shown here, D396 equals 0.20 nm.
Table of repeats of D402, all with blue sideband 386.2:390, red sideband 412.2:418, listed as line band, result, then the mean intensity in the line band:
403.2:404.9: -0.32 nm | 9.14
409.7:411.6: 0.22 nm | 7.1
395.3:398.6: 0.41 nm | 6.43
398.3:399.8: -0.10 nm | 7.95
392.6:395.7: 0.23 nm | 6.66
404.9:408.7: -0.39 nm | 8.65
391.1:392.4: -0.18 nm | 8.02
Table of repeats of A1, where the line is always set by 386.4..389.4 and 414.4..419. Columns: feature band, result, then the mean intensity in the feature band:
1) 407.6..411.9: 0.016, 7.81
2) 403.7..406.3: -0.159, 8.93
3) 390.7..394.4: 0.005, 7.11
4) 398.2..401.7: -0.111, 8.3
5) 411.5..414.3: -0.033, 8.32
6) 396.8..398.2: 0.208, 6.09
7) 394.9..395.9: -0.048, 7.61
